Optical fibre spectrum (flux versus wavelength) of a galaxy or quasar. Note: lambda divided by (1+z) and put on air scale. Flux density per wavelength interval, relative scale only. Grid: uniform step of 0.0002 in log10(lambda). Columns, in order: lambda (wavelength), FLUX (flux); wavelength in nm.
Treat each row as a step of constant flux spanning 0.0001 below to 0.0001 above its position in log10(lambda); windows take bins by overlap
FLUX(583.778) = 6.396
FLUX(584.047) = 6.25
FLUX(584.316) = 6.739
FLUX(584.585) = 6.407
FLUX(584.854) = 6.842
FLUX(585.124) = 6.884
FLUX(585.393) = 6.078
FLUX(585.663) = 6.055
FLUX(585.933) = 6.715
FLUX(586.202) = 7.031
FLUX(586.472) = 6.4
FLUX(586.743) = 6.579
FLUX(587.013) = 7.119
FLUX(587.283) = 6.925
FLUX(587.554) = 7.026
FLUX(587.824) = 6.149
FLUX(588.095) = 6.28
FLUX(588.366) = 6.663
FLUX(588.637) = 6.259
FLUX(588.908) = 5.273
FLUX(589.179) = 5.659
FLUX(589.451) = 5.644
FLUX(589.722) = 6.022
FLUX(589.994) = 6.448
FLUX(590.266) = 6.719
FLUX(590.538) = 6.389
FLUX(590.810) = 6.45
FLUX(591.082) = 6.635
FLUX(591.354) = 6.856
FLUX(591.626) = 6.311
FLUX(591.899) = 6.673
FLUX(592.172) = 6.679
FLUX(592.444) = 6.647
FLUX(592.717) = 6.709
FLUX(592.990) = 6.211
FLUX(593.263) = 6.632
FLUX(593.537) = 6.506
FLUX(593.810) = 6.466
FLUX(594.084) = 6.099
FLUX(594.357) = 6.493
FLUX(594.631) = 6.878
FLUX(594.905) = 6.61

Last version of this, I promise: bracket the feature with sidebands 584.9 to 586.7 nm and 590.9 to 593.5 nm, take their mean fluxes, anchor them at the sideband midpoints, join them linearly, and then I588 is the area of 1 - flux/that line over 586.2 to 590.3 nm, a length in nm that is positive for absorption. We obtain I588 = 0.13 nm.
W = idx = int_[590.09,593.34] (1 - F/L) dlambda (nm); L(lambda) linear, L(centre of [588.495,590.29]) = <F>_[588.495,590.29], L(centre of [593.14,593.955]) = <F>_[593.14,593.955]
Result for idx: -0.16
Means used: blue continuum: 5.96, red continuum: 6.52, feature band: 6.57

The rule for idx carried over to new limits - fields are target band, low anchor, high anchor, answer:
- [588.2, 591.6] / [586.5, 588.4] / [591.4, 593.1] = 0.18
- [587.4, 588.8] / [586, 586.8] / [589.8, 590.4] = 0.03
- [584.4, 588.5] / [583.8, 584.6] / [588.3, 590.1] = -0.25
